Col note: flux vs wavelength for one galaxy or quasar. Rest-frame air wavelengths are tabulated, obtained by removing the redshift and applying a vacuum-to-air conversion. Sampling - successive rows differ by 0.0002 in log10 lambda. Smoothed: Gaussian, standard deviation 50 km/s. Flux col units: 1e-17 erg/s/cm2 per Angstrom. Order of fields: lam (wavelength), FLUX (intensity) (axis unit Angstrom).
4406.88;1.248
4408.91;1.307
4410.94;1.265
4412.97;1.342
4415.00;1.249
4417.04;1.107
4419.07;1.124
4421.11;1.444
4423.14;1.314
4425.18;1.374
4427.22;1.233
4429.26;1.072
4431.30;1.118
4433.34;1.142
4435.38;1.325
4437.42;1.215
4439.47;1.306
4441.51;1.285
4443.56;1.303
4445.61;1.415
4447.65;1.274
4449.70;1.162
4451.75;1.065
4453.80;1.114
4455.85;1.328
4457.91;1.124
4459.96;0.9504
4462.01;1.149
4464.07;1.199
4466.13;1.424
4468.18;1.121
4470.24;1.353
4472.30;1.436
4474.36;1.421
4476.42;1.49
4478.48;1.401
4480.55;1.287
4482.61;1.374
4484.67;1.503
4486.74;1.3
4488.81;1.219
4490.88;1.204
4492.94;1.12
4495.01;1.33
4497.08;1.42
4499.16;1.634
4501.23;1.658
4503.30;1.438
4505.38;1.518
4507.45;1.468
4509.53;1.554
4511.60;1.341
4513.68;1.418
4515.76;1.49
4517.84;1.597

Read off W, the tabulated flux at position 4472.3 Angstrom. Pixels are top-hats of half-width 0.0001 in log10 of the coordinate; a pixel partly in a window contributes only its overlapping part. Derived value 1.436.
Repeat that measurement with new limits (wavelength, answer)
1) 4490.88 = 1.204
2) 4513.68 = 1.418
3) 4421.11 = 1.444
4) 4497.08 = 1.42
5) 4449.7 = 1.162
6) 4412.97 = 1.342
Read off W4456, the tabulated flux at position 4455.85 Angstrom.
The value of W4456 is 1.328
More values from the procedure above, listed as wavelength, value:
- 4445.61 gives 1.415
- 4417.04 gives 1.107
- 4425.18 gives 1.374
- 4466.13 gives 1.424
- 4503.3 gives 1.438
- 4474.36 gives 1.421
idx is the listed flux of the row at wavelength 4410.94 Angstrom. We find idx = 1.265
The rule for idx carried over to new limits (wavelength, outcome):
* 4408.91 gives 1.307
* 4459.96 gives 0.9504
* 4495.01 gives 1.33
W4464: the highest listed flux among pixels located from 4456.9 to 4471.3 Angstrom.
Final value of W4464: 1.424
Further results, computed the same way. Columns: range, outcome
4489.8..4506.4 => 1.658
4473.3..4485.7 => 1.503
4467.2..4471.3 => 1.353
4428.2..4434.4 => 1.142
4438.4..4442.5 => 1.306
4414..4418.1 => 1.249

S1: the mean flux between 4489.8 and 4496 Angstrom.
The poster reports 1.22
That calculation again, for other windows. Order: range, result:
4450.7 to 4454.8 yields 1.09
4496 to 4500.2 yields 1.52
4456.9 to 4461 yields 1.04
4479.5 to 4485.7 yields 1.39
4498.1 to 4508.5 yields 1.54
